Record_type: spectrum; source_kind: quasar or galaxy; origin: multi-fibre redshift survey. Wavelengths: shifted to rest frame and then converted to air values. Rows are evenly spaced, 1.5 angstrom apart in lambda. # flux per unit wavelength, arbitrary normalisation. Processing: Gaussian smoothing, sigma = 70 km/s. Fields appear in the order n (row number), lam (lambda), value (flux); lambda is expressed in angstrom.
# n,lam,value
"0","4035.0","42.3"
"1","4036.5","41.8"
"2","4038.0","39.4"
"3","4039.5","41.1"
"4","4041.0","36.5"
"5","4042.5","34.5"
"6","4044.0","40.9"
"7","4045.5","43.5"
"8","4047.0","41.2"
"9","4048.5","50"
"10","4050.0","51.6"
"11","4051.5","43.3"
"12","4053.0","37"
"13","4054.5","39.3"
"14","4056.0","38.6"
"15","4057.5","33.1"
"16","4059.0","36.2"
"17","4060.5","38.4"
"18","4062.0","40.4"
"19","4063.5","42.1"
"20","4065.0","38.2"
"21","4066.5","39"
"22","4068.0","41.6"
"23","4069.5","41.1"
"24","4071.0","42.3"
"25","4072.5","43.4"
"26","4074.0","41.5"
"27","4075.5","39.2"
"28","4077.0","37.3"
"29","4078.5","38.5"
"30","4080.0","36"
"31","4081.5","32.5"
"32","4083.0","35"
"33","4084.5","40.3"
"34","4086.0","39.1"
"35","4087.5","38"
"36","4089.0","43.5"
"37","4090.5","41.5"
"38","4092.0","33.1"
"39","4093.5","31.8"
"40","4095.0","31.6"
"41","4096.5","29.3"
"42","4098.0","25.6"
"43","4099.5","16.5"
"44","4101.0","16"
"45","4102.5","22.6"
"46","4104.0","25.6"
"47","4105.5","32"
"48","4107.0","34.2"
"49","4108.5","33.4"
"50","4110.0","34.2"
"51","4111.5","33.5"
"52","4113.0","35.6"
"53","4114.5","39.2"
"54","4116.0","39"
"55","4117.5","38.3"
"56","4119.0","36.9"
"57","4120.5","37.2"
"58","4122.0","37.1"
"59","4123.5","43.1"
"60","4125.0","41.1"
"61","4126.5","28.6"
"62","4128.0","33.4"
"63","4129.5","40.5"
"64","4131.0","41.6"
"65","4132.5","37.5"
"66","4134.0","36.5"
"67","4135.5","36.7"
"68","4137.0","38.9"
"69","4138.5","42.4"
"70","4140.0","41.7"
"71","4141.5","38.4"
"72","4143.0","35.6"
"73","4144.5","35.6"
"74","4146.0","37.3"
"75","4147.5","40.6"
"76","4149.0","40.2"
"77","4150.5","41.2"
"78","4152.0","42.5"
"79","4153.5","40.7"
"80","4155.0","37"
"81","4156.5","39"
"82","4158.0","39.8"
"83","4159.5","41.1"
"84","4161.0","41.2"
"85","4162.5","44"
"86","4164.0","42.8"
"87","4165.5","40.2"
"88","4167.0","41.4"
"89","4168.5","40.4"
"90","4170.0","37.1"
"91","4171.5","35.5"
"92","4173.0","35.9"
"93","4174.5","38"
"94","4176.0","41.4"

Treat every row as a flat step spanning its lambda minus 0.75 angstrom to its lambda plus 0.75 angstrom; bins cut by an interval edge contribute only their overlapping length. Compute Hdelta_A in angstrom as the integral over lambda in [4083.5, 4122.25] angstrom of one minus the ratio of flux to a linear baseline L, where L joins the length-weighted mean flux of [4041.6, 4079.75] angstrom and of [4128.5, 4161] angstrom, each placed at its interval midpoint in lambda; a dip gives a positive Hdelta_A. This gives 6.4 angstrom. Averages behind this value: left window 40.4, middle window 33.2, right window 39.3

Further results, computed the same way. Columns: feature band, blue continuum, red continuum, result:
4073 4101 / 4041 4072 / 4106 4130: 2.9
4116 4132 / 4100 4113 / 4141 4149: -2.4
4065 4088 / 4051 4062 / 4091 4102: -4.8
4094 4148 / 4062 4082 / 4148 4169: 7.6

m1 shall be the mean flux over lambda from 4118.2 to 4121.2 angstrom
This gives 37.1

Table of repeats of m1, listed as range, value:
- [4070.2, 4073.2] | 42.8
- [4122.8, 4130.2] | 37.3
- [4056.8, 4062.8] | 37.1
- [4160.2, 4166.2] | 42.1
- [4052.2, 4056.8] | 38.3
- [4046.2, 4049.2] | 45.5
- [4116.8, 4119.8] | 37.6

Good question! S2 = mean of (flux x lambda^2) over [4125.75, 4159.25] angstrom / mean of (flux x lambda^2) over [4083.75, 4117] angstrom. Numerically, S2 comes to 1.2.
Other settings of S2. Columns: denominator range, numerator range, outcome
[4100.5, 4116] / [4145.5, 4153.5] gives 1.32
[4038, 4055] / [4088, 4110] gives 0.74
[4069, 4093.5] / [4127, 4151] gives 1.02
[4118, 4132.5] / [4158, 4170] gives 1.11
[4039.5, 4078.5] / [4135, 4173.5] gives 1.03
